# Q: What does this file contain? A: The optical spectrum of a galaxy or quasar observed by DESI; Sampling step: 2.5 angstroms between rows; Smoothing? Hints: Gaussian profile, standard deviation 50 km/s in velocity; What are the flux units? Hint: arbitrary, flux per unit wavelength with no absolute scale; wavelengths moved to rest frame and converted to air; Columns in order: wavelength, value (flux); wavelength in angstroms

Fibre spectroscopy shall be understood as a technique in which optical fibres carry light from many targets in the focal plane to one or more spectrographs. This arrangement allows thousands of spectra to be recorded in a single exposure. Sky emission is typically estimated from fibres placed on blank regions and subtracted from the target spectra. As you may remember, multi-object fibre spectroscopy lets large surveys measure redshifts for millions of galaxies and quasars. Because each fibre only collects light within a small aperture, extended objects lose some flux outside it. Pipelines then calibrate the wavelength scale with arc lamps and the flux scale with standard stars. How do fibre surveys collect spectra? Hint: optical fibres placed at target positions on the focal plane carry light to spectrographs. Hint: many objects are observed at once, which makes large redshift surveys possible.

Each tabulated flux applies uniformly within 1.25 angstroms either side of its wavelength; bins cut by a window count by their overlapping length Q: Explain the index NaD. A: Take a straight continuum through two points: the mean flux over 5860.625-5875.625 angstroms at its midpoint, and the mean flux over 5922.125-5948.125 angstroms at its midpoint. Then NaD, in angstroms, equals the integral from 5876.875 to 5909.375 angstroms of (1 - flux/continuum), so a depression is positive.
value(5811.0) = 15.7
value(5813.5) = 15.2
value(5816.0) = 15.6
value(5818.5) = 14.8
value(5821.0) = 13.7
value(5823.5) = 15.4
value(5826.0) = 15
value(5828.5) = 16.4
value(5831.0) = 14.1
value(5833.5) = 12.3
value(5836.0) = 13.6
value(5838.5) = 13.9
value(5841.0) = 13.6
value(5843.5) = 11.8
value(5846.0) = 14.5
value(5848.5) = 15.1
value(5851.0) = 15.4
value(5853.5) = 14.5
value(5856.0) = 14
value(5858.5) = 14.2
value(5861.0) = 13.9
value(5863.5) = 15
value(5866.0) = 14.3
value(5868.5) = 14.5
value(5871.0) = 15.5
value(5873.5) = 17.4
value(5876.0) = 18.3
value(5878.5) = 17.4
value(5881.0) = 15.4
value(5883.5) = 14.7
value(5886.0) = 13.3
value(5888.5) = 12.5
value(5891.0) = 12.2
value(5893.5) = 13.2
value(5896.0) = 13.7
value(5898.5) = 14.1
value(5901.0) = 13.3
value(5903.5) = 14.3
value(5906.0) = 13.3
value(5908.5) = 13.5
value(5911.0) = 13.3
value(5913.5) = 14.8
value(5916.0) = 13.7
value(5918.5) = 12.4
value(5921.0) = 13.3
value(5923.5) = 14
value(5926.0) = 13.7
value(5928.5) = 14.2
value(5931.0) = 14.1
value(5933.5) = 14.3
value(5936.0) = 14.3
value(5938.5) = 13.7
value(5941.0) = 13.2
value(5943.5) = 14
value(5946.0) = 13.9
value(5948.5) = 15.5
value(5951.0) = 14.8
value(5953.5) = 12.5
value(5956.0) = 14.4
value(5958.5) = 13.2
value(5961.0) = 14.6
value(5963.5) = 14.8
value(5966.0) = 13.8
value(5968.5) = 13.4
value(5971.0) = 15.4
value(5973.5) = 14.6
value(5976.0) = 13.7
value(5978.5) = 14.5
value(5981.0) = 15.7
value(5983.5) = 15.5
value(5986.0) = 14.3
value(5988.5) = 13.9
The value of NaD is 1.9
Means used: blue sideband 15.4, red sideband 14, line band 14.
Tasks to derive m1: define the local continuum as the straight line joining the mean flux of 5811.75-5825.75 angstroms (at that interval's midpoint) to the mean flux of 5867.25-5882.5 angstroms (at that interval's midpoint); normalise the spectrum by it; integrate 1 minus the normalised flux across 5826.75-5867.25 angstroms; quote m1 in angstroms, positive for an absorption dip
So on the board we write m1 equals 3.90 angstroms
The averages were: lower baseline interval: 15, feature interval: 14.2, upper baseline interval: 16.4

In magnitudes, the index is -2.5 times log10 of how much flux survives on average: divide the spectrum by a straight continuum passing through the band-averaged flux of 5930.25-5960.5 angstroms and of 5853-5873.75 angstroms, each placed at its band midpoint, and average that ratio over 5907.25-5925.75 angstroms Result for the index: 0.052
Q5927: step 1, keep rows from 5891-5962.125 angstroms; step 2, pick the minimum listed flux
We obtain 12.2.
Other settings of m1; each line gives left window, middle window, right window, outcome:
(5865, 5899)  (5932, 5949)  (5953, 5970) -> 0.1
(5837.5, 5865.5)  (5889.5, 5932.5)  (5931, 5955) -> 1.5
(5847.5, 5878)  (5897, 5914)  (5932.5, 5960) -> 1.0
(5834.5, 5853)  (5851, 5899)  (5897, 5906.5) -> -2.7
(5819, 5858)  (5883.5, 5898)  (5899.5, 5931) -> 0.7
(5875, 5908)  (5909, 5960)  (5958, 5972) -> 1.3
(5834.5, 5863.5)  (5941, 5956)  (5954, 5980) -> 0.1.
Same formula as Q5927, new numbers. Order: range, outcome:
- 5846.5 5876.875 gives 13.9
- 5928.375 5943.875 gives 13.2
